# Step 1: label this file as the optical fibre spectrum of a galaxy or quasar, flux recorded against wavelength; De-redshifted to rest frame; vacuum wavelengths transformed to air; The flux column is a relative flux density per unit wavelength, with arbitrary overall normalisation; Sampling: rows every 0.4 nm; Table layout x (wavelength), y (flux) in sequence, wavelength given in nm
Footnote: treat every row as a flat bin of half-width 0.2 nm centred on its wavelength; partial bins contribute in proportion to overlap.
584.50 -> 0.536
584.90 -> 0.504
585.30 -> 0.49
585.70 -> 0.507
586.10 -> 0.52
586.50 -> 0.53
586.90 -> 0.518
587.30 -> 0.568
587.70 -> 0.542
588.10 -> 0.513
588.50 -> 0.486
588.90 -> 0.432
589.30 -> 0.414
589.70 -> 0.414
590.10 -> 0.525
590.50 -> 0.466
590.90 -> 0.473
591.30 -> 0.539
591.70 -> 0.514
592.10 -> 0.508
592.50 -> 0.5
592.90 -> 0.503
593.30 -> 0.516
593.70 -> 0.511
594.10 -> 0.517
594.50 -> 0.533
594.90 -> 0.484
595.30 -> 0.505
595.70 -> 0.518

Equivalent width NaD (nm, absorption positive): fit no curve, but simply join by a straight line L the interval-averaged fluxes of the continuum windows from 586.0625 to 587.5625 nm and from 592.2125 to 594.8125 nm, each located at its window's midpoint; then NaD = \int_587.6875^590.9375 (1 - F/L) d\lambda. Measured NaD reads 0.351 nm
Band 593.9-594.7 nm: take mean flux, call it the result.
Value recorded 0.525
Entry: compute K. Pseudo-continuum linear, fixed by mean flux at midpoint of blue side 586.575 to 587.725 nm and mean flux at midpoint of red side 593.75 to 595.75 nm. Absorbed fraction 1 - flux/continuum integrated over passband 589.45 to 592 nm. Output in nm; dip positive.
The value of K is 0.189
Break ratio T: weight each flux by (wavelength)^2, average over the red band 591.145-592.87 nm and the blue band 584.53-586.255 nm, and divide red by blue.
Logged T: 1.0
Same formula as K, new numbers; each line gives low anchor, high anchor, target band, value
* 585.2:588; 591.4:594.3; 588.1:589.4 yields 0.159 nm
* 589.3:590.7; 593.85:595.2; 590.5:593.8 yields -0.143 nm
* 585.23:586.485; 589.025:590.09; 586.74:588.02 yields -0.164 nm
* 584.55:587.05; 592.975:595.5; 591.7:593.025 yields 0.015 nm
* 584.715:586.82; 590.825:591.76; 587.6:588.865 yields 0.027 nm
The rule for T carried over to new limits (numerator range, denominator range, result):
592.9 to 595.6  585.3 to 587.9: 0.99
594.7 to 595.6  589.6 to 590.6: 1.07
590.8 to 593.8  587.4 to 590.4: 1.08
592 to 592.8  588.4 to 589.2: 1.13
